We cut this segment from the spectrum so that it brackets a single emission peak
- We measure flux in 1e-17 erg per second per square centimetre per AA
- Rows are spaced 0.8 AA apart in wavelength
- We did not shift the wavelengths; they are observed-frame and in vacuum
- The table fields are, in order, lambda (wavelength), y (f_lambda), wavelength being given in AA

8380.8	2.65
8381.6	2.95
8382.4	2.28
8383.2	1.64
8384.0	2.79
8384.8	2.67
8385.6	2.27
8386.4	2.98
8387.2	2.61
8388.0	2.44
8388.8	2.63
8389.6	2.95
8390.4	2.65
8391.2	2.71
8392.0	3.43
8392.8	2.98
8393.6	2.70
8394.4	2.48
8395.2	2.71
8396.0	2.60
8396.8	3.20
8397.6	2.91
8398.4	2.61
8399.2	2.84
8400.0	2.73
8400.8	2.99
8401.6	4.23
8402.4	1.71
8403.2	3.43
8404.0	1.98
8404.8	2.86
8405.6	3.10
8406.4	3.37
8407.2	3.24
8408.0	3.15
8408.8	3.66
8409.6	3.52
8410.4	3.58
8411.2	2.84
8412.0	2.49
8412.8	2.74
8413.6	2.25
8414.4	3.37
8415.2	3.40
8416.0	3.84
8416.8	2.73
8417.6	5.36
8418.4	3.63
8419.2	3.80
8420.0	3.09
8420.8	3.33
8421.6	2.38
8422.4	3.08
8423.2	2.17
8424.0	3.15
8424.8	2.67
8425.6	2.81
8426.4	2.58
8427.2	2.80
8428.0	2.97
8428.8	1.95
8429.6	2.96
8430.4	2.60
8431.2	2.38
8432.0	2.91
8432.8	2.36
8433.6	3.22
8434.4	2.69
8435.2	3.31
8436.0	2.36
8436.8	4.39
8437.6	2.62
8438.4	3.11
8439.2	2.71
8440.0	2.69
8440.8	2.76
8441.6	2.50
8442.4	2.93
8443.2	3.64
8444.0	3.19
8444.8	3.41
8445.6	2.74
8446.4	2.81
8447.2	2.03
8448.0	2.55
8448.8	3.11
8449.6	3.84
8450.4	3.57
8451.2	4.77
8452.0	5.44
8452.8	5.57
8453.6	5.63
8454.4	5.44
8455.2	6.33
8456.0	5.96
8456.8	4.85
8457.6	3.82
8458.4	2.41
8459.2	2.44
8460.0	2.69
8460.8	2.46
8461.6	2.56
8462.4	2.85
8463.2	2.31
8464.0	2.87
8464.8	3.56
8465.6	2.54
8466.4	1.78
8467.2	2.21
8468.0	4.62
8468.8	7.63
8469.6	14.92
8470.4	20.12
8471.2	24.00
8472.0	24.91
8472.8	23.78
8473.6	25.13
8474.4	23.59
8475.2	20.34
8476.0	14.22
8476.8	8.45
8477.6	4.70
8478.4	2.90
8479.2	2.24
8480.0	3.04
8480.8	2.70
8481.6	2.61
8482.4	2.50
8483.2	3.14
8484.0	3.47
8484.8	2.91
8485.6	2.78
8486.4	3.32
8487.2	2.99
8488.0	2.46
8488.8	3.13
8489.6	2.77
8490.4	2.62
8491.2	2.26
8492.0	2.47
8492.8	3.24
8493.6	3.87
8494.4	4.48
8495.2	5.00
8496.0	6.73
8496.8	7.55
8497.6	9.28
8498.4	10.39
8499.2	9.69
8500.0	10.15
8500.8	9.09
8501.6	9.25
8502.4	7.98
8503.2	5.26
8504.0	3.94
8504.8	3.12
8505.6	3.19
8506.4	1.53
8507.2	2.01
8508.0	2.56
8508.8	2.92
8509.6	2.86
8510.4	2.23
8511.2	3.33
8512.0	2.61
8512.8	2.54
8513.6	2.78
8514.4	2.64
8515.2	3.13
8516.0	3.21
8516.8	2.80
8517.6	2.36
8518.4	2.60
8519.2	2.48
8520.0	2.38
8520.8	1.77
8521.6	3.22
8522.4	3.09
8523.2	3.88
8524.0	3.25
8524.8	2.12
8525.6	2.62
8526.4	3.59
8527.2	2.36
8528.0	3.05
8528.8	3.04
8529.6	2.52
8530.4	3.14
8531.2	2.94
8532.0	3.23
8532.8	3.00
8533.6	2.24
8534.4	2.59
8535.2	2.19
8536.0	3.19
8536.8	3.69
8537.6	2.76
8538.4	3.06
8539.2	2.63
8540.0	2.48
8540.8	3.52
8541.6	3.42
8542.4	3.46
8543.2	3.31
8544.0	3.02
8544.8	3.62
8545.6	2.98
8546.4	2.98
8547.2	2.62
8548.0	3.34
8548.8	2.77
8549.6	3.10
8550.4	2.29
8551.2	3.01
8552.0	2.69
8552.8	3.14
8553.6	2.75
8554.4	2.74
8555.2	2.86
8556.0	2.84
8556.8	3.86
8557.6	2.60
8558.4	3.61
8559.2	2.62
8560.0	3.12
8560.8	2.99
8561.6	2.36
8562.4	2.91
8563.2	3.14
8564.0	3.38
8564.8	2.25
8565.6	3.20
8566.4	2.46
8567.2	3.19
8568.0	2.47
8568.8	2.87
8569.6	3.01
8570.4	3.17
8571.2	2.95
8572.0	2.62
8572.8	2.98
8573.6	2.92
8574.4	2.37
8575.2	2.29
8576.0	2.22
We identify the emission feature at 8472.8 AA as Halpha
